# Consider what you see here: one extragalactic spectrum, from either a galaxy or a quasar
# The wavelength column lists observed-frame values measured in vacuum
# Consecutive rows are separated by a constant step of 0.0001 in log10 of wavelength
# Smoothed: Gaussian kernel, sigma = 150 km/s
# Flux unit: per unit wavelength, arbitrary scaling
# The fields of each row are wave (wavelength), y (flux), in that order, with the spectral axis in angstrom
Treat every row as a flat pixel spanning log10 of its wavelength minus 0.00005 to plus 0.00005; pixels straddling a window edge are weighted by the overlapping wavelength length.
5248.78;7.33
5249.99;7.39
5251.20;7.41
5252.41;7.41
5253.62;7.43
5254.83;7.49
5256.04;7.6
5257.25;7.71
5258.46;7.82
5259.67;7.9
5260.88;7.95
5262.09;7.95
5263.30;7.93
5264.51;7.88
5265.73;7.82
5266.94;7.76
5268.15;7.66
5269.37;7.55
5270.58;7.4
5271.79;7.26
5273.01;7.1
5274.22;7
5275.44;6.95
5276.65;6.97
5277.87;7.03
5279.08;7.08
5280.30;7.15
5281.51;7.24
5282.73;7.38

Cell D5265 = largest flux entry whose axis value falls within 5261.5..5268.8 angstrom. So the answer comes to 7.95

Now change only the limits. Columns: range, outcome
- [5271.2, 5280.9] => 7.26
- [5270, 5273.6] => 7.4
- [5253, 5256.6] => 7.6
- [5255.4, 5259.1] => 7.82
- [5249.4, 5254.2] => 7.43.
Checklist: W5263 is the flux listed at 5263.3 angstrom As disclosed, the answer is 7.93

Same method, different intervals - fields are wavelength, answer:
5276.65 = 6.97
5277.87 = 7.03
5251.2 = 7.41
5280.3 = 7.15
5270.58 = 7.4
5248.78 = 7.33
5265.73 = 7.82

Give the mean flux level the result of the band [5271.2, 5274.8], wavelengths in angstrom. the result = 7.12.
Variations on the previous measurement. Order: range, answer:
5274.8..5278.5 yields 6.98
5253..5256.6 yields 7.5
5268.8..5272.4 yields 7.41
